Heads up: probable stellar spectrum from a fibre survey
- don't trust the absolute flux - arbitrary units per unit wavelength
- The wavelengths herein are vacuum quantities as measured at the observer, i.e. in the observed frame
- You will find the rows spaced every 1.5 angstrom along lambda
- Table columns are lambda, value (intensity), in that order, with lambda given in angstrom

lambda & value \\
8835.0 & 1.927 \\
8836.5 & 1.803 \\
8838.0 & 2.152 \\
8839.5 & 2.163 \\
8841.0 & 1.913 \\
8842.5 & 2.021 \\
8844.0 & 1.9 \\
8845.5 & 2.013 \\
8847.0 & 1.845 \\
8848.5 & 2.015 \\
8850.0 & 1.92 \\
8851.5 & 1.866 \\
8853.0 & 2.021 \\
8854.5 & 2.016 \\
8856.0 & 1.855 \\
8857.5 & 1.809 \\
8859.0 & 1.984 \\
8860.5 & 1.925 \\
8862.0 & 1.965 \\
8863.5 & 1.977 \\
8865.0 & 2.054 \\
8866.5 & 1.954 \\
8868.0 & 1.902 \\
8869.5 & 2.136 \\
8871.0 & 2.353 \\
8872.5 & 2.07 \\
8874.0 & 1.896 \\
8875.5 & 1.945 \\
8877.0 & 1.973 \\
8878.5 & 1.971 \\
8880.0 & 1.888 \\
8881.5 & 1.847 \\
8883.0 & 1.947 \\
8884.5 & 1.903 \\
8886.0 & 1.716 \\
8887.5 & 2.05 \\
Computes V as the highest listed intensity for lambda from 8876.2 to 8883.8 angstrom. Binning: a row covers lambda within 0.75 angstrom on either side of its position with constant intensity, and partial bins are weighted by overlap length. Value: 1.973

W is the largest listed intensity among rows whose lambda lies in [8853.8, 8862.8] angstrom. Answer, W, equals 2.016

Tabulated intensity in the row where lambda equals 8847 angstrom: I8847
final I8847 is 1.845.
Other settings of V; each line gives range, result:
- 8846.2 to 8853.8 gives 2.021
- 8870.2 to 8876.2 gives 2.353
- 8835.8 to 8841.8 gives 2.163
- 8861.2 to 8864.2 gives 1.977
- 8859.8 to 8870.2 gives 2.136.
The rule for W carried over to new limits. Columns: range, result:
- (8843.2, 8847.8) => 2.013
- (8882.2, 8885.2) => 1.947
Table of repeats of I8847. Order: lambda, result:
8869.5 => 2.136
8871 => 2.353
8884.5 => 1.903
